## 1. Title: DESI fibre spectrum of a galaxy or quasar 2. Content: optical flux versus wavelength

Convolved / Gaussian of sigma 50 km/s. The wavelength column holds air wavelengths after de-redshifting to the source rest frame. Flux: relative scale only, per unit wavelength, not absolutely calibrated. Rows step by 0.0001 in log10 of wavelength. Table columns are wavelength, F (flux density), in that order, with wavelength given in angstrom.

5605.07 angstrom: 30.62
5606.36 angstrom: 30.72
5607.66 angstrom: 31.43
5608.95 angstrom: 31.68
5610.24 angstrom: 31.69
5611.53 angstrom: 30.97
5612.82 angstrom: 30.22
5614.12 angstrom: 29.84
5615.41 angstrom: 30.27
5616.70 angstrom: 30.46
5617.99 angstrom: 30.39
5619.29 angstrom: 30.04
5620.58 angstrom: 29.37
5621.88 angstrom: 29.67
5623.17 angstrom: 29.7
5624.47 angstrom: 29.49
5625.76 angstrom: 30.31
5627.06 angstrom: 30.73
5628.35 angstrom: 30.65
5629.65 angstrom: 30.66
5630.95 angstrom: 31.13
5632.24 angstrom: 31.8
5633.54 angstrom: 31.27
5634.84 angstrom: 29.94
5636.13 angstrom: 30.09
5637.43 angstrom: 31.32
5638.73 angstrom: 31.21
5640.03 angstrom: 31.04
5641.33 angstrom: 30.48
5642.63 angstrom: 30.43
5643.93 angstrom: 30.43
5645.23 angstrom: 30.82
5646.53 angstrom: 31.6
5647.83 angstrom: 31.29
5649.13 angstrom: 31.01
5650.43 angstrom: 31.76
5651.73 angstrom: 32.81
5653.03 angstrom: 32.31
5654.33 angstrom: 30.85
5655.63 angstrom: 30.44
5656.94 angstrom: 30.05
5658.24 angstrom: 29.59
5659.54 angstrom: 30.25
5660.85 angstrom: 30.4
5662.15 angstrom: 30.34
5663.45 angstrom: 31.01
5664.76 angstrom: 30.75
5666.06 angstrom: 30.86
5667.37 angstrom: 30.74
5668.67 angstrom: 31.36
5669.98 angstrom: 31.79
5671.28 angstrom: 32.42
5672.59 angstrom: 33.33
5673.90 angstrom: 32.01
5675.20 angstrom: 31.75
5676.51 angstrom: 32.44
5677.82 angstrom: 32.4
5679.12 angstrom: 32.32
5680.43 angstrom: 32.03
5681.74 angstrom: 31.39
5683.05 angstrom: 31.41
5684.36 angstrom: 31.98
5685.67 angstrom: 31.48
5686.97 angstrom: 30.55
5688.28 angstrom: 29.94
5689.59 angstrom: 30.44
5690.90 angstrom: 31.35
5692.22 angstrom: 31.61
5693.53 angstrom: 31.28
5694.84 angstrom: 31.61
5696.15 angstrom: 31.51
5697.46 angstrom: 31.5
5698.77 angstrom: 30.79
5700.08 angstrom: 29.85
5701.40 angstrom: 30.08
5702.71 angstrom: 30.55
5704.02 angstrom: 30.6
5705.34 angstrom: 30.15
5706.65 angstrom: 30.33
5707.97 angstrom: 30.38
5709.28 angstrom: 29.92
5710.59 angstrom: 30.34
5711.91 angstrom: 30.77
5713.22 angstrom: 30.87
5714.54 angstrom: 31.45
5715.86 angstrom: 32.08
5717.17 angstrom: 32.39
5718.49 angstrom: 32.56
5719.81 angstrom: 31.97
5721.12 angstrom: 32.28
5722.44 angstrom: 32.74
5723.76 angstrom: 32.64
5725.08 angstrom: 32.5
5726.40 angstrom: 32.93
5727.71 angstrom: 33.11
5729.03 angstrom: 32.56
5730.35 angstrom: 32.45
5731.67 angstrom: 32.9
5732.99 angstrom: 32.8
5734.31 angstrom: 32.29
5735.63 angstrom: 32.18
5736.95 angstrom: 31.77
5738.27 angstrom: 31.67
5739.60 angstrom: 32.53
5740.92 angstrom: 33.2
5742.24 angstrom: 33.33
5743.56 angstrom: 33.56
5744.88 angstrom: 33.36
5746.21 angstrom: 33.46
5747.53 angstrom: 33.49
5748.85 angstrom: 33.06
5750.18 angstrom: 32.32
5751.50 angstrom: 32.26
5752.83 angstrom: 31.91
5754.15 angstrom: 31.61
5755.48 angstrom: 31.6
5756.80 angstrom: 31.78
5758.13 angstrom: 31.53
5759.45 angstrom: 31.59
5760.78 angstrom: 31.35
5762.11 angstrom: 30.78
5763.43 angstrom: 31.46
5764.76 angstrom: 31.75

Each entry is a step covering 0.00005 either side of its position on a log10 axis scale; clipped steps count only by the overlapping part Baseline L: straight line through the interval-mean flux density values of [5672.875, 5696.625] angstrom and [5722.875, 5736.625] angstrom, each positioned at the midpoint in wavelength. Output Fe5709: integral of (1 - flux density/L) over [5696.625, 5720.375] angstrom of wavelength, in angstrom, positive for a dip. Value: 0.89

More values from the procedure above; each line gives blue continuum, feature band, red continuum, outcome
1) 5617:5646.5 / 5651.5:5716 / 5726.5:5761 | 0.6 angstrom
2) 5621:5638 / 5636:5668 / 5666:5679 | 0.4 angstrom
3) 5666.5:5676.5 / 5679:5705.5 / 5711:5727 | 0.8 angstrom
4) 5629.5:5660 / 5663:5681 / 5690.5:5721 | -0.5 angstrom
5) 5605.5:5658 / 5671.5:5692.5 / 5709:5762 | -0.1 angstrom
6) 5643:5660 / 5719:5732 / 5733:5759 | -0.2 angstrom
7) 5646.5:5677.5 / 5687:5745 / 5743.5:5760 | 0.5 angstrom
